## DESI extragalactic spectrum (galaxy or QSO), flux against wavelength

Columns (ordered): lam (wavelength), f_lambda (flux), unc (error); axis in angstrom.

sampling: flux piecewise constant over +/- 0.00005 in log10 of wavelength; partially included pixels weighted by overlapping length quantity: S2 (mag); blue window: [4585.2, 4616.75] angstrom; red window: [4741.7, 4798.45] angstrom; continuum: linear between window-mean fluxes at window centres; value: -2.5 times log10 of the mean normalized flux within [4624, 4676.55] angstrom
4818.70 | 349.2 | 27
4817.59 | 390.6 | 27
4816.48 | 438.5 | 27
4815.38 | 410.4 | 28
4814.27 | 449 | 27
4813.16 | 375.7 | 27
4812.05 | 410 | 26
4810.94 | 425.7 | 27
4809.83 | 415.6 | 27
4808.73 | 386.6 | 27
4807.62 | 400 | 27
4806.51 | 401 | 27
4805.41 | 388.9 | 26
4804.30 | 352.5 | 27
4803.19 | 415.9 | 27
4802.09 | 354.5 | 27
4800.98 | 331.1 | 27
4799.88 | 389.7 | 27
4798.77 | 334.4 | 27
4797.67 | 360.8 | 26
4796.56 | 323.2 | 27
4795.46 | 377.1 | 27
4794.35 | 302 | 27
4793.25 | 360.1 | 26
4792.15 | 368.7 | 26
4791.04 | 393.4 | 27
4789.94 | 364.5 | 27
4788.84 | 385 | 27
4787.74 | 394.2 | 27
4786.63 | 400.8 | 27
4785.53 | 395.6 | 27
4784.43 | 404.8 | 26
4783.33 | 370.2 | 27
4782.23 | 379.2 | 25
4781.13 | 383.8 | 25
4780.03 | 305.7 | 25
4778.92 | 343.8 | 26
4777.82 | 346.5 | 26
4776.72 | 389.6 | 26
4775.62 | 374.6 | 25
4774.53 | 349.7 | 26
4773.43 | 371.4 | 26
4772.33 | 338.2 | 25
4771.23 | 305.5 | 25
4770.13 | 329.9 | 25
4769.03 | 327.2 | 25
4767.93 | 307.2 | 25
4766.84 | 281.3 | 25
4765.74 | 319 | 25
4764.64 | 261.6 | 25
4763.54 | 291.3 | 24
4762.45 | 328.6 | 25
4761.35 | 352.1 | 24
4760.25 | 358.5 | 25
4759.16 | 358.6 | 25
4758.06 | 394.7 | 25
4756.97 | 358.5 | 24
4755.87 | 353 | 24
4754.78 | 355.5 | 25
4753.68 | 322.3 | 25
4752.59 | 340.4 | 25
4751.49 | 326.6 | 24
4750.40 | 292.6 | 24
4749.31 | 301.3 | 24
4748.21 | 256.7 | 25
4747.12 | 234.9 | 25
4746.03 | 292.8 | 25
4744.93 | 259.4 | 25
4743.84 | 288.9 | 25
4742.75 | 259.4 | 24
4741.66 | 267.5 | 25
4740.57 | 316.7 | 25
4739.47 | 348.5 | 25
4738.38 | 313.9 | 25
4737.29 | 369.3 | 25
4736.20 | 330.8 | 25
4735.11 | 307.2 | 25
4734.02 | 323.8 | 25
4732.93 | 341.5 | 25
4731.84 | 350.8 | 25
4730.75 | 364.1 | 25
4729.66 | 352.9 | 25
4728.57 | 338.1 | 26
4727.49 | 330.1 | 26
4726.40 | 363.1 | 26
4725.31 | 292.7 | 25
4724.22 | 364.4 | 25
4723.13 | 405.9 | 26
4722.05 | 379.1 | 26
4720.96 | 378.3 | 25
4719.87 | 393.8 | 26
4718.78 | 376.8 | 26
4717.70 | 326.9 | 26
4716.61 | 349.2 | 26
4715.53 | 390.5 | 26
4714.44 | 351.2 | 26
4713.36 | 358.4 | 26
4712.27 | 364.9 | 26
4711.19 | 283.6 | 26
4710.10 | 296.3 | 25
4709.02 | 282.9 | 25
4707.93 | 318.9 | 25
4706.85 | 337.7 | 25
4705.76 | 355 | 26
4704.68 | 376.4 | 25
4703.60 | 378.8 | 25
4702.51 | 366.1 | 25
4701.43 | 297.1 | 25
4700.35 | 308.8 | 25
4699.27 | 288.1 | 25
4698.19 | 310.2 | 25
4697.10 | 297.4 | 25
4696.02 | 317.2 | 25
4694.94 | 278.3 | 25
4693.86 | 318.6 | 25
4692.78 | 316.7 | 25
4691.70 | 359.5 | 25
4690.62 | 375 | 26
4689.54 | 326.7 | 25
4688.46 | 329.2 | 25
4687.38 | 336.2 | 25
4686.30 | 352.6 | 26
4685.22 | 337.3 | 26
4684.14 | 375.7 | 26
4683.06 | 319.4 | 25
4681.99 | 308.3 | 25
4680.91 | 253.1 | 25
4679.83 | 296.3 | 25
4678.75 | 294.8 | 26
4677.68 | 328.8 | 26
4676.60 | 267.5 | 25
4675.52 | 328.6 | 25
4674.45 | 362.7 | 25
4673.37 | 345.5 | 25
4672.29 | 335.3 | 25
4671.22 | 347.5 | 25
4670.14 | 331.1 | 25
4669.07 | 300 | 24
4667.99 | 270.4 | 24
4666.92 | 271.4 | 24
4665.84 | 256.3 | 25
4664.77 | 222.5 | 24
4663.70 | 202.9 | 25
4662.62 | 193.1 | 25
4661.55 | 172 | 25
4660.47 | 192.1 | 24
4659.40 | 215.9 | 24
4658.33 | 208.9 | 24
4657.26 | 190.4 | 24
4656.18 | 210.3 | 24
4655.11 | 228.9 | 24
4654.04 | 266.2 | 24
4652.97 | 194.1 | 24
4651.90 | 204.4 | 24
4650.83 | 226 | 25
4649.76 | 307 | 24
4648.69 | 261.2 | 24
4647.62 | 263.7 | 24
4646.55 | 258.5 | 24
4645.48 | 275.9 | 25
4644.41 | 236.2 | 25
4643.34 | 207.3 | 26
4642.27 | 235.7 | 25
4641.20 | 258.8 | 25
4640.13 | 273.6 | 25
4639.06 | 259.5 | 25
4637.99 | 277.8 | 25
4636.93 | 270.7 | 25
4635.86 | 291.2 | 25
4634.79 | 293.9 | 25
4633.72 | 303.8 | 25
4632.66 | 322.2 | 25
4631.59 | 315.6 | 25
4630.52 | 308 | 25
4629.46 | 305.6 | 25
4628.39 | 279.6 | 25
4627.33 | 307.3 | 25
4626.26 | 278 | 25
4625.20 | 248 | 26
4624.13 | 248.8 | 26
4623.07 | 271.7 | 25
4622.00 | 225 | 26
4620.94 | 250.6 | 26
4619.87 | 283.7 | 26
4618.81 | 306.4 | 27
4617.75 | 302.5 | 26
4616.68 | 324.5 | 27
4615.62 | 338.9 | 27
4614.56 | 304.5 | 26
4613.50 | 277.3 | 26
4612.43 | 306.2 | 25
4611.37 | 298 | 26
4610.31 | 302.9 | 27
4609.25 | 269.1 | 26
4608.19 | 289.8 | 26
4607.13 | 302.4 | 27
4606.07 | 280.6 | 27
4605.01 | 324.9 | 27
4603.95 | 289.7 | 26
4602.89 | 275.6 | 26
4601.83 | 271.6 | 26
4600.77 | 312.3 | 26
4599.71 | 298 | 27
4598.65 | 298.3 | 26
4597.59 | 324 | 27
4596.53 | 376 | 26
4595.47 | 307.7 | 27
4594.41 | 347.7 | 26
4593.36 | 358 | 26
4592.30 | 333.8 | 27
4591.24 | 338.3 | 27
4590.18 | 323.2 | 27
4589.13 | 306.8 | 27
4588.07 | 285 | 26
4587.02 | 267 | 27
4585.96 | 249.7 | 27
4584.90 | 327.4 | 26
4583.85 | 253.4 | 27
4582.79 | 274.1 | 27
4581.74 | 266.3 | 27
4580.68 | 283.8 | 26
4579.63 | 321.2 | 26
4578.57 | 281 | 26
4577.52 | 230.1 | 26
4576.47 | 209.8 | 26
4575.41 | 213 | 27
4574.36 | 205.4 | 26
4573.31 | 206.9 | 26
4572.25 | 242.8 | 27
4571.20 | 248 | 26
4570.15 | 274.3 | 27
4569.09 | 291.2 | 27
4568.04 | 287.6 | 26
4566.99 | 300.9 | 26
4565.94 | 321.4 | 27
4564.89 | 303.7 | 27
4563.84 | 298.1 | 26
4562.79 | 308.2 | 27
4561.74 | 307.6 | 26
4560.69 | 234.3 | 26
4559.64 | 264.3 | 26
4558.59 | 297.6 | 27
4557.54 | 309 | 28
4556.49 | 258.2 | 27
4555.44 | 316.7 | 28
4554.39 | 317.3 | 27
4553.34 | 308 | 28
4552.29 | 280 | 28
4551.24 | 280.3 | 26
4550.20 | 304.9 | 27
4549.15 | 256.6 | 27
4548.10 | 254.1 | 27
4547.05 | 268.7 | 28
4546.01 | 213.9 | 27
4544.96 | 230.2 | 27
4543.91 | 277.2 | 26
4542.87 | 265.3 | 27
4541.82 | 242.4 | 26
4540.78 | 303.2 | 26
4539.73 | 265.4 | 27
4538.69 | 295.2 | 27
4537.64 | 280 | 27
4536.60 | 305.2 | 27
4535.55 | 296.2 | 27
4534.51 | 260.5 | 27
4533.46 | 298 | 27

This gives 0.19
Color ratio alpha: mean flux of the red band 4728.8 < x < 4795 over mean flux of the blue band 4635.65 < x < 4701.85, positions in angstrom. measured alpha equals 1.20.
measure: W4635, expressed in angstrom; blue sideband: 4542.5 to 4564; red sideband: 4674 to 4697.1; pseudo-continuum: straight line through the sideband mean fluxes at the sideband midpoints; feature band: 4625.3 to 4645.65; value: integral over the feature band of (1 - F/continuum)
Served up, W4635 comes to 1.8 angstrom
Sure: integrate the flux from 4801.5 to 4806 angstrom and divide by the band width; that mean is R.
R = 378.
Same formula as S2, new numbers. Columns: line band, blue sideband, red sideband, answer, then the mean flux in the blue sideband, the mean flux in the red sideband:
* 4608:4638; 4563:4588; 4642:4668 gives -0.181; 269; 230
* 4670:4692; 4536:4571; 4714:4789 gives -0.033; 282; 339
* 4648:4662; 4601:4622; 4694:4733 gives 0.373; 293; 341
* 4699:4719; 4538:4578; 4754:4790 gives -0.033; 271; 351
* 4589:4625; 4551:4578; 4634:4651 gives -0.127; 274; 264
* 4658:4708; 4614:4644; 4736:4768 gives -0.028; 282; 315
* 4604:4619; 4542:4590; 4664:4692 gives -0.041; 274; 315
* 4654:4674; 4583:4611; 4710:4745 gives 0.273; 304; 339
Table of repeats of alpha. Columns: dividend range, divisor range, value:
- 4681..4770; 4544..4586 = 1.21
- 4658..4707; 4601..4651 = 1.08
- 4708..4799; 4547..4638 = 1.18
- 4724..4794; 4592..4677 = 1.21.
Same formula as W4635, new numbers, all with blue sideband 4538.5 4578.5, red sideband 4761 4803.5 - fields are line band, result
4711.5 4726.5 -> -1.6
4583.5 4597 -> -1.5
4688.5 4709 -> -0.4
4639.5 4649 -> 1.6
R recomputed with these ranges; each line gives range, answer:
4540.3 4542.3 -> 274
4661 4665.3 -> 197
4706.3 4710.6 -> 309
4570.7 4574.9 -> 226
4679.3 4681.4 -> 275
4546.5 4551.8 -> 273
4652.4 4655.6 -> 230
